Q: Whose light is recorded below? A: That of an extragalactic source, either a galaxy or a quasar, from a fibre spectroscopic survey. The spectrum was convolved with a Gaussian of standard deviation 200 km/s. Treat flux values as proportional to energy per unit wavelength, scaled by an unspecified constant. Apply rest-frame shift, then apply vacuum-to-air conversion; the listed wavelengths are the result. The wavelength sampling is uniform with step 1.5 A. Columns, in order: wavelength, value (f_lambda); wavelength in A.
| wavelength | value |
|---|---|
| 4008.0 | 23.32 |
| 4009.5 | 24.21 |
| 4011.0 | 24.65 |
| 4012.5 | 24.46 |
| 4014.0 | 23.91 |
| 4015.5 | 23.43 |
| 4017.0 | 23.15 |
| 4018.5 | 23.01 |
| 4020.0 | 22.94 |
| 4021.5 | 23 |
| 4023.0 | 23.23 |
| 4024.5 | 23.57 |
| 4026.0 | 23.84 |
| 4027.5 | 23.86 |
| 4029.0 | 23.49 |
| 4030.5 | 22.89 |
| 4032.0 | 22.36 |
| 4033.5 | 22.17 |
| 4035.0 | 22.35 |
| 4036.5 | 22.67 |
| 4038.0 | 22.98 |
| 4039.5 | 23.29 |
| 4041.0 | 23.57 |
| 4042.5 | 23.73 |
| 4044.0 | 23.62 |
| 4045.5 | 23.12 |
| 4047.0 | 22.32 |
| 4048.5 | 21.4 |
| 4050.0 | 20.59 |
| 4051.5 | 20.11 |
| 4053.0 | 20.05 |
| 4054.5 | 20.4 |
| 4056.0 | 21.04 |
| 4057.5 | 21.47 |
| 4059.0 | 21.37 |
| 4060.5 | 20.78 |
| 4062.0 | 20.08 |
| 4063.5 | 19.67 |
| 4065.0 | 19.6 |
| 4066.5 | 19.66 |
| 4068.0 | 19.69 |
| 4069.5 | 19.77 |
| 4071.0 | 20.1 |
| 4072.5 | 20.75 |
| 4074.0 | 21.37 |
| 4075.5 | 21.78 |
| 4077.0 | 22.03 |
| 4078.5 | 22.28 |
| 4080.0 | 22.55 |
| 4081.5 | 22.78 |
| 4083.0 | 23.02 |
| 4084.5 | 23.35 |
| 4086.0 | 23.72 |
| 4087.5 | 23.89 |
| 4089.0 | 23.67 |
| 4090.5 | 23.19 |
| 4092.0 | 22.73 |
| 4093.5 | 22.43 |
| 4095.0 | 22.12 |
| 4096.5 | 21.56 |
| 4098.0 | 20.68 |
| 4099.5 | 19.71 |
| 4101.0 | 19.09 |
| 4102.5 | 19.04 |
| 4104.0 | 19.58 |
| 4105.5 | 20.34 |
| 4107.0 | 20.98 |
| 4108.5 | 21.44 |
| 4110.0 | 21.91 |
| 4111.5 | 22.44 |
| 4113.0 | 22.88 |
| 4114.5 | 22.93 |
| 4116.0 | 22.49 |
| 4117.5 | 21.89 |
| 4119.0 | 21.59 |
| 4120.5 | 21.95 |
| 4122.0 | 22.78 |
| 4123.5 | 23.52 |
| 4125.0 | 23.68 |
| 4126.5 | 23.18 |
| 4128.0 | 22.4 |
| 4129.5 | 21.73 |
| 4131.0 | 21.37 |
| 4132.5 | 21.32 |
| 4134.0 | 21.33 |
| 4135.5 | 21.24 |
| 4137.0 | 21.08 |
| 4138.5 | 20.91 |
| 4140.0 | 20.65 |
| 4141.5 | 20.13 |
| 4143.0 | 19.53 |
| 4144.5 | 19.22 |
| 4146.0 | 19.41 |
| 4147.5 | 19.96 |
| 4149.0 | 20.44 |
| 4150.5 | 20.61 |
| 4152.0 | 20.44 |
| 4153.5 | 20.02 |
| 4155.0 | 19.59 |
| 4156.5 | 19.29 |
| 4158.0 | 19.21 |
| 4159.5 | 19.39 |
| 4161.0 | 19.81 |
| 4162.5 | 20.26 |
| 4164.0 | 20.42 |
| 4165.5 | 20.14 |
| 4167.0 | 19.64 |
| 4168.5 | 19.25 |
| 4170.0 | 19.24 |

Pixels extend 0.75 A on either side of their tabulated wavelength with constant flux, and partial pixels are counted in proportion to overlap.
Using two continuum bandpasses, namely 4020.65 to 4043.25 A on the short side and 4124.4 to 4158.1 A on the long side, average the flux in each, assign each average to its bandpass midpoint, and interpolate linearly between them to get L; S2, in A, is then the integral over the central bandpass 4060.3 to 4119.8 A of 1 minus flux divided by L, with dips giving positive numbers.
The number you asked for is 1.0 A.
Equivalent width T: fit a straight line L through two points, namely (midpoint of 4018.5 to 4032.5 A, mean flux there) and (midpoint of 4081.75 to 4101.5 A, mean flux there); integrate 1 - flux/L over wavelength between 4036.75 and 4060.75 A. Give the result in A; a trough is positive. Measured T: 1.1 A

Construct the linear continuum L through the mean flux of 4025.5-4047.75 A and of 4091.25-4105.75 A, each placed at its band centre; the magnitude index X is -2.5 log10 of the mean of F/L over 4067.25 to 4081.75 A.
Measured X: 0.02 mag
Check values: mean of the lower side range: 23.1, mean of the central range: 21.3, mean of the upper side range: 20.7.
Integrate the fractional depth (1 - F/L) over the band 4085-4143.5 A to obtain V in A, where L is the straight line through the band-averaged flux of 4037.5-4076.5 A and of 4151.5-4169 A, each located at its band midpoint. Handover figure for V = -3.7 A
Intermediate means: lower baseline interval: 21.2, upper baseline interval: 19.8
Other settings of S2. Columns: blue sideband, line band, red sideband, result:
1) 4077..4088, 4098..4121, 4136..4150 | 0.6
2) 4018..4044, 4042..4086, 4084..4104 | 2.1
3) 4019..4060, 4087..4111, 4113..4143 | 0.7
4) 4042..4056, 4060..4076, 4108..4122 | 1.1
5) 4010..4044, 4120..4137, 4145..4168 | -1.3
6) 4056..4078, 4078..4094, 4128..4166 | -2.0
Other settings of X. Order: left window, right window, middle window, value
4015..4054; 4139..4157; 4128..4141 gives -0.05 mag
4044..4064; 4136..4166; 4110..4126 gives -0.11 mag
